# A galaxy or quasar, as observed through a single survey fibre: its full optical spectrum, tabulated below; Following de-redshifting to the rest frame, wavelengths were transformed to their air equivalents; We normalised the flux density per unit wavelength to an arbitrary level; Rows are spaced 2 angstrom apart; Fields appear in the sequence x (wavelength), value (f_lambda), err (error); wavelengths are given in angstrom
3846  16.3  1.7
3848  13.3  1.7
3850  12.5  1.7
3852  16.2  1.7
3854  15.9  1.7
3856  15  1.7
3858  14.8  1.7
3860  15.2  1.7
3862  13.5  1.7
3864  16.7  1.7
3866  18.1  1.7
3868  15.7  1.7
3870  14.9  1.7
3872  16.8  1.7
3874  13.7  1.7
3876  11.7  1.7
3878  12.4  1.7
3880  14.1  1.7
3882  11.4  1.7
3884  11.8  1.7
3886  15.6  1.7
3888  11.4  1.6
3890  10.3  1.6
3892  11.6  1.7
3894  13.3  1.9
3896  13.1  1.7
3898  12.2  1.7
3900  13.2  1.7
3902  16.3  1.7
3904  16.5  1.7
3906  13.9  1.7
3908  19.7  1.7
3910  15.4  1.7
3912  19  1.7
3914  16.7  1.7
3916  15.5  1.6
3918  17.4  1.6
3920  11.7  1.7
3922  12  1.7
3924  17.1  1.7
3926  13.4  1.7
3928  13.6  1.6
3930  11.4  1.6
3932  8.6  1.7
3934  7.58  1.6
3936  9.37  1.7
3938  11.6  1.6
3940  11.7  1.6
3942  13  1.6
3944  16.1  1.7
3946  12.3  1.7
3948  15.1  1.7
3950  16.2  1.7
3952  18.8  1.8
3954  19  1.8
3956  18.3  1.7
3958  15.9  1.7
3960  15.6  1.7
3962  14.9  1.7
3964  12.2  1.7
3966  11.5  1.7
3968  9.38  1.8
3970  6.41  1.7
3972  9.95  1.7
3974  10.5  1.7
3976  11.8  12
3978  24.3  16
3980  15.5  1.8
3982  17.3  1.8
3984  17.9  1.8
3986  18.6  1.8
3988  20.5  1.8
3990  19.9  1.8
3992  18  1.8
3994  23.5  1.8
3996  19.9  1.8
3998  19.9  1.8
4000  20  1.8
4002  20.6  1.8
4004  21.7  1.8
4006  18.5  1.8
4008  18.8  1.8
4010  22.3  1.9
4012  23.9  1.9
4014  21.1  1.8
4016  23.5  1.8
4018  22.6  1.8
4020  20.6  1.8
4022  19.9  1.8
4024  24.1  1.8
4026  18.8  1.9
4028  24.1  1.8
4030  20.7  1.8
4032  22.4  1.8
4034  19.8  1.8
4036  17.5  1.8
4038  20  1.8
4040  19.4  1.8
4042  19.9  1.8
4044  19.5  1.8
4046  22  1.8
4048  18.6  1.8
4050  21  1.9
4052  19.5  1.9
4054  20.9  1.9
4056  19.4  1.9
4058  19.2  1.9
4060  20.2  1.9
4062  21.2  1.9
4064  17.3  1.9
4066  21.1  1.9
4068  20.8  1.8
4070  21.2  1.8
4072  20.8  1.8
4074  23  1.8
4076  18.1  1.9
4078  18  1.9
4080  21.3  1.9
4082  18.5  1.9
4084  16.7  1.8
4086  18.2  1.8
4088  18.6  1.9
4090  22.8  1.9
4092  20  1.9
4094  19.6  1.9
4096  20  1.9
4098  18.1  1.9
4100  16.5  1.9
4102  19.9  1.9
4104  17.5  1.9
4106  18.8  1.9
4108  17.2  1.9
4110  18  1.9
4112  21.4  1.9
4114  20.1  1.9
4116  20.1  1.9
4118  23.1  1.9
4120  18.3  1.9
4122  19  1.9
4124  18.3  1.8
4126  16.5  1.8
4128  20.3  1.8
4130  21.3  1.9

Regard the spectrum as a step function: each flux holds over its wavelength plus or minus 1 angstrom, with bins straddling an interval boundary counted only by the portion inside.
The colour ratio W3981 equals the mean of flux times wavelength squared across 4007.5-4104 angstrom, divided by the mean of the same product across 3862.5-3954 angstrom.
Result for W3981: 1.6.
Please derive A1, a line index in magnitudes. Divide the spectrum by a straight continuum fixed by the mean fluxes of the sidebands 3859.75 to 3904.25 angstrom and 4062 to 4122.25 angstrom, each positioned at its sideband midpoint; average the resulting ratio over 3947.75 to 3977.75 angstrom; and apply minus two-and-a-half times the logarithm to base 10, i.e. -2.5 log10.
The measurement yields 0.15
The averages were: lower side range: 13.8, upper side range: 19.5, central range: 13.9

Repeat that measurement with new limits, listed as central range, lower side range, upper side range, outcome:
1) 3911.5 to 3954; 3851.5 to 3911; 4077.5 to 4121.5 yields 0.126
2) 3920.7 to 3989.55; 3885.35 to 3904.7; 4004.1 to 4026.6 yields 0.225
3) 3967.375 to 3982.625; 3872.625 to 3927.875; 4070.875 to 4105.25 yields 0.228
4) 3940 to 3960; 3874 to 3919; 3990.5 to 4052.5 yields 0.078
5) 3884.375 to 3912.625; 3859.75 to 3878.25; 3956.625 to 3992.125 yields 0.051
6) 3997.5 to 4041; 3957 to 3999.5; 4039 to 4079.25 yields -0.164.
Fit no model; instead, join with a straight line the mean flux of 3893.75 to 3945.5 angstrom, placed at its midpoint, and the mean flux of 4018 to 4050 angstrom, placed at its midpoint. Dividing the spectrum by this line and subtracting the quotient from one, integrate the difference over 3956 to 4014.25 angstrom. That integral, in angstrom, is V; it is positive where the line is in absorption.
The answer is 1.93 angstrom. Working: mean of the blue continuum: 13.8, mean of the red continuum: 20.6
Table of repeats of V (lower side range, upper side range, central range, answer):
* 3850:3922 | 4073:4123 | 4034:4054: -1.86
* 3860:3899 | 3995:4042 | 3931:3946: 4.96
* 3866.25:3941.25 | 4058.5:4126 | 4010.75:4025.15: -4.25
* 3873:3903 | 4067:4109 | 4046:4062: -1.62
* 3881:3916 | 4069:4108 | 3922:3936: 3.04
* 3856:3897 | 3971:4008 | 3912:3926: 0.23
